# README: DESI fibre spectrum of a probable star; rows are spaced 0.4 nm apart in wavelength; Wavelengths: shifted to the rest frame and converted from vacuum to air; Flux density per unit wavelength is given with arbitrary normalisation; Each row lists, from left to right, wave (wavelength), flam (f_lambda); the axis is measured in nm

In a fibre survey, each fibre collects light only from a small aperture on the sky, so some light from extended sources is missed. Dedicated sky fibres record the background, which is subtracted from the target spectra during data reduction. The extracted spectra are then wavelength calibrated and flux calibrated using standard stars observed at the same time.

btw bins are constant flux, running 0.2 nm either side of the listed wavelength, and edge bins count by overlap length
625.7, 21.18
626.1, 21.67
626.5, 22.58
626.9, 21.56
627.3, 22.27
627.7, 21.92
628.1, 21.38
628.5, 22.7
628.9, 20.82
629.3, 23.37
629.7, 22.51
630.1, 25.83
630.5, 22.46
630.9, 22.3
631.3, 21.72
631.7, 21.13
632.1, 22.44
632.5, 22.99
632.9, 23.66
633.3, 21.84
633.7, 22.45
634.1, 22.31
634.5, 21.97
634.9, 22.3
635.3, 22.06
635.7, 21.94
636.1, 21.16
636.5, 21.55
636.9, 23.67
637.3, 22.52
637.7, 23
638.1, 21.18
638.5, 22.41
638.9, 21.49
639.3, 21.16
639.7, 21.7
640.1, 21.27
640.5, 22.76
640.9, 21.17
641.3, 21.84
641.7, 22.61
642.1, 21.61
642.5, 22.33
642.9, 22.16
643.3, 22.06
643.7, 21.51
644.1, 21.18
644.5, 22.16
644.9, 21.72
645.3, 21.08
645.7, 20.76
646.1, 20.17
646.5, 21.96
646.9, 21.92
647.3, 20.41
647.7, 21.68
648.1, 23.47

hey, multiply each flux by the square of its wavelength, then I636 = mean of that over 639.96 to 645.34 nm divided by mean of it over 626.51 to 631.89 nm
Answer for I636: 1.0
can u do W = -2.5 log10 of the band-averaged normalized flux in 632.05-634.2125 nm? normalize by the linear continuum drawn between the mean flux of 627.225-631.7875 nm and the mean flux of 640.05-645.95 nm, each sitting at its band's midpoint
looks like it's -0.02 mag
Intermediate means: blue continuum 22.4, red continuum 21.7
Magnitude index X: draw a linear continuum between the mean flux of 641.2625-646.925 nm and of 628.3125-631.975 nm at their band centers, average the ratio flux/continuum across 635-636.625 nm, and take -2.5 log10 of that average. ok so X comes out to 0.02 mag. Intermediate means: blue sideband 22.5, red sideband 21.7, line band 21.7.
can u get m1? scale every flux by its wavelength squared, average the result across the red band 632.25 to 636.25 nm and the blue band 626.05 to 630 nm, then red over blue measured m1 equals 1.0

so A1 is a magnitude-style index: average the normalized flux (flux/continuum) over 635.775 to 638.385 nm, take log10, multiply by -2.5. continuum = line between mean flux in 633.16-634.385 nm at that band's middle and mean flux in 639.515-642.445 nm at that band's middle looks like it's -0.01 mag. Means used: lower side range 22.2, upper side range 21.9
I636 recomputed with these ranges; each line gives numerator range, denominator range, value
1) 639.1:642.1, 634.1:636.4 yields 1.01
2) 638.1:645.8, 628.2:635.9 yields 1.00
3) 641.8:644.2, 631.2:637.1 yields 1.01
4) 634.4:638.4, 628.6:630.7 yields 0.98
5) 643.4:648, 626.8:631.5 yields 1.00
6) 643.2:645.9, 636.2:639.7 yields 0.99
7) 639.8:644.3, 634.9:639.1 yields 1.00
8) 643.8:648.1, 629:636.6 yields 1.00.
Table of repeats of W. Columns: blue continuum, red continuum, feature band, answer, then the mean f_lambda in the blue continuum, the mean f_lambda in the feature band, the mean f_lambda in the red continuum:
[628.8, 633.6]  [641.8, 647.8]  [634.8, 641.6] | 0.01 mag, 22.6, 22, 21.5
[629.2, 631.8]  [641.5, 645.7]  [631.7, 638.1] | 0.01 mag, 22.8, 22.3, 21.8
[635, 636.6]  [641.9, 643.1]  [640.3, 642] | 0.00 mag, 21.7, 22.1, 22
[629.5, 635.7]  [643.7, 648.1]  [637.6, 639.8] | 0.01 mag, 22.5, 21.8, 21.4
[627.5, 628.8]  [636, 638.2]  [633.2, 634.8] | 0.00 mag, 21.9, 22.2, 22.3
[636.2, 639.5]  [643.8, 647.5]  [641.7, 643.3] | -0.03 mag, 22.1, 22.1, 21.3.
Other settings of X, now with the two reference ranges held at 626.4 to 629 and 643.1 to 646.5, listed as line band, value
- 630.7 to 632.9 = -0.02 mag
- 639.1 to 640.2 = 0.01 mag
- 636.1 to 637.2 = -0.04 mag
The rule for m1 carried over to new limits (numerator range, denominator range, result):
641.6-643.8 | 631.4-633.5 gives 1.02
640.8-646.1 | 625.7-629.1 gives 1.04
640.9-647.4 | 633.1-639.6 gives 1.00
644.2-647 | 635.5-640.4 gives 1.00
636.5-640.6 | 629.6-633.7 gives 0.99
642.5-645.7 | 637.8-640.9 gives 1.01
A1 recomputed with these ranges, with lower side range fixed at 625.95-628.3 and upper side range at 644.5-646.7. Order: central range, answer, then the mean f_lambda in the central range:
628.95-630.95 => -0.07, 23.2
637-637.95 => -0.06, 22.8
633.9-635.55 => -0.03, 22.2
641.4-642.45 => -0.04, 22.1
